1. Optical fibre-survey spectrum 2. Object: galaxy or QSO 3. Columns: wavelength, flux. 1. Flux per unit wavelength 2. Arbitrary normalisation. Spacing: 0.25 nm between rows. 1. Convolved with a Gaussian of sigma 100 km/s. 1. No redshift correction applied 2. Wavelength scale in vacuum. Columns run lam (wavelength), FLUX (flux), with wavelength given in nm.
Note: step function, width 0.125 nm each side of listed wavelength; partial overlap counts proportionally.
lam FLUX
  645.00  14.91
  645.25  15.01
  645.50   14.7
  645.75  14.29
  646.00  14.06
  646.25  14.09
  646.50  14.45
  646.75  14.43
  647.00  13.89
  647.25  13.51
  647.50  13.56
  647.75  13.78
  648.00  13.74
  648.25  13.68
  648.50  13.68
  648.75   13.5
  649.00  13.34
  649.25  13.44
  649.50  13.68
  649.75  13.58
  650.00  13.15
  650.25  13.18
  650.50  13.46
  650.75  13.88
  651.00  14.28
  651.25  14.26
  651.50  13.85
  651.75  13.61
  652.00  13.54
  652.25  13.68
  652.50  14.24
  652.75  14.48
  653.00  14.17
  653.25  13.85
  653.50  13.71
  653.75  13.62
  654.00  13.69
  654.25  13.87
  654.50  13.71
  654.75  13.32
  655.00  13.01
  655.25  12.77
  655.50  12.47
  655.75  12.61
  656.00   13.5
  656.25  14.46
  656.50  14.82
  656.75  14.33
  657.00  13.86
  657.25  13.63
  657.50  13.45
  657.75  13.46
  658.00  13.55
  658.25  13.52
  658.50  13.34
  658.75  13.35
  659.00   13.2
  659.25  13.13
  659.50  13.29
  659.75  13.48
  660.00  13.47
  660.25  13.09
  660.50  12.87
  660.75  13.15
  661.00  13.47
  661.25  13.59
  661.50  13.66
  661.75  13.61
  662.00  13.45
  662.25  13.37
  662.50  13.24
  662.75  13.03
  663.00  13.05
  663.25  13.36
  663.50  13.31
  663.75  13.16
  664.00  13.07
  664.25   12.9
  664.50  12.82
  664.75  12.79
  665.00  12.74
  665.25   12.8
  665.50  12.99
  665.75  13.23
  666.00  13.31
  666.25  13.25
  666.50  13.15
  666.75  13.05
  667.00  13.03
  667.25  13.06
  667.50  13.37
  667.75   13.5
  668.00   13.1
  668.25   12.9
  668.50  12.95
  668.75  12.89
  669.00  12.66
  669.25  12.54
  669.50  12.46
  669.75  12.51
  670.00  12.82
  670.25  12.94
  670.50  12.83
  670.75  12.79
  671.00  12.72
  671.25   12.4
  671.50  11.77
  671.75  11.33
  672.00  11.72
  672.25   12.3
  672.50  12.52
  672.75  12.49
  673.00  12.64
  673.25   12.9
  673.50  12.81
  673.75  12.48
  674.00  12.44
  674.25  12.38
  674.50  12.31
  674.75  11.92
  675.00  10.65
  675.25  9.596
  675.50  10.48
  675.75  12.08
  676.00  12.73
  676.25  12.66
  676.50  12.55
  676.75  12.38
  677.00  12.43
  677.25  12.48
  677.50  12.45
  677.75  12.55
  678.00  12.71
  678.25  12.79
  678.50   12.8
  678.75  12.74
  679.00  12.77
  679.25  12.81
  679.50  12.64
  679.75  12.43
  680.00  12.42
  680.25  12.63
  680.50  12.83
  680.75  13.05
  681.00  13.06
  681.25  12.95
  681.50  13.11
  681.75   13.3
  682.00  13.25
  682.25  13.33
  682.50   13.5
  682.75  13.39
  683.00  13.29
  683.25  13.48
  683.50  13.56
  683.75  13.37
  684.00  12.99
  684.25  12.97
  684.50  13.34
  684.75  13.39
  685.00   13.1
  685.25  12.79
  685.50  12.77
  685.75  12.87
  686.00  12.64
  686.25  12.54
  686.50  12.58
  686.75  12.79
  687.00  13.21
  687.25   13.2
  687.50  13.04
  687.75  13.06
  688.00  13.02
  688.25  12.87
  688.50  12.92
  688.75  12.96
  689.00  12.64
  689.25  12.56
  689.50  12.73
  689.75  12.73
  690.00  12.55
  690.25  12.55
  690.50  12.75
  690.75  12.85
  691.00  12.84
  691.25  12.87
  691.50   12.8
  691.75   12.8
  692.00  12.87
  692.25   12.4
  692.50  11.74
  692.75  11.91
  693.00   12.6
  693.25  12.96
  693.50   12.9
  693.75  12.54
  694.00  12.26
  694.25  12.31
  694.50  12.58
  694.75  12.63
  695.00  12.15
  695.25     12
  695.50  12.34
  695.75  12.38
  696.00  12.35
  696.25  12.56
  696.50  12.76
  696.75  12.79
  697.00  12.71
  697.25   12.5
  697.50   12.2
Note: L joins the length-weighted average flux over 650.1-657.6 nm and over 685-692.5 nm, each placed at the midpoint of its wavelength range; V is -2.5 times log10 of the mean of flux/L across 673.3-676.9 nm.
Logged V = 0.101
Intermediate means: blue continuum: 13.7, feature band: 12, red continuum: 12.8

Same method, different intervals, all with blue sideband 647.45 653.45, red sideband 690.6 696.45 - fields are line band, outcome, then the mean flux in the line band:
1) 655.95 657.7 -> -0.04 mag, 14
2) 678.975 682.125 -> 0.00 mag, 12.9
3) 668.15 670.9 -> 0.04 mag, 12.8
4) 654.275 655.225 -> 0.02 mag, 13.3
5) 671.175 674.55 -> 0.07 mag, 12.3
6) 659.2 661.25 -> 0.02 mag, 13.3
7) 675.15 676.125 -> 0.16 mag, 11.3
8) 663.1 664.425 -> 0.02 mag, 13.1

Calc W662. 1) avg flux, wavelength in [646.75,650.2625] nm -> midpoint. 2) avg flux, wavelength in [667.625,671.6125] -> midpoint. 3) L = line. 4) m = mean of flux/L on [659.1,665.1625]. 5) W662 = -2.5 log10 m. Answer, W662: -0.01 mag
